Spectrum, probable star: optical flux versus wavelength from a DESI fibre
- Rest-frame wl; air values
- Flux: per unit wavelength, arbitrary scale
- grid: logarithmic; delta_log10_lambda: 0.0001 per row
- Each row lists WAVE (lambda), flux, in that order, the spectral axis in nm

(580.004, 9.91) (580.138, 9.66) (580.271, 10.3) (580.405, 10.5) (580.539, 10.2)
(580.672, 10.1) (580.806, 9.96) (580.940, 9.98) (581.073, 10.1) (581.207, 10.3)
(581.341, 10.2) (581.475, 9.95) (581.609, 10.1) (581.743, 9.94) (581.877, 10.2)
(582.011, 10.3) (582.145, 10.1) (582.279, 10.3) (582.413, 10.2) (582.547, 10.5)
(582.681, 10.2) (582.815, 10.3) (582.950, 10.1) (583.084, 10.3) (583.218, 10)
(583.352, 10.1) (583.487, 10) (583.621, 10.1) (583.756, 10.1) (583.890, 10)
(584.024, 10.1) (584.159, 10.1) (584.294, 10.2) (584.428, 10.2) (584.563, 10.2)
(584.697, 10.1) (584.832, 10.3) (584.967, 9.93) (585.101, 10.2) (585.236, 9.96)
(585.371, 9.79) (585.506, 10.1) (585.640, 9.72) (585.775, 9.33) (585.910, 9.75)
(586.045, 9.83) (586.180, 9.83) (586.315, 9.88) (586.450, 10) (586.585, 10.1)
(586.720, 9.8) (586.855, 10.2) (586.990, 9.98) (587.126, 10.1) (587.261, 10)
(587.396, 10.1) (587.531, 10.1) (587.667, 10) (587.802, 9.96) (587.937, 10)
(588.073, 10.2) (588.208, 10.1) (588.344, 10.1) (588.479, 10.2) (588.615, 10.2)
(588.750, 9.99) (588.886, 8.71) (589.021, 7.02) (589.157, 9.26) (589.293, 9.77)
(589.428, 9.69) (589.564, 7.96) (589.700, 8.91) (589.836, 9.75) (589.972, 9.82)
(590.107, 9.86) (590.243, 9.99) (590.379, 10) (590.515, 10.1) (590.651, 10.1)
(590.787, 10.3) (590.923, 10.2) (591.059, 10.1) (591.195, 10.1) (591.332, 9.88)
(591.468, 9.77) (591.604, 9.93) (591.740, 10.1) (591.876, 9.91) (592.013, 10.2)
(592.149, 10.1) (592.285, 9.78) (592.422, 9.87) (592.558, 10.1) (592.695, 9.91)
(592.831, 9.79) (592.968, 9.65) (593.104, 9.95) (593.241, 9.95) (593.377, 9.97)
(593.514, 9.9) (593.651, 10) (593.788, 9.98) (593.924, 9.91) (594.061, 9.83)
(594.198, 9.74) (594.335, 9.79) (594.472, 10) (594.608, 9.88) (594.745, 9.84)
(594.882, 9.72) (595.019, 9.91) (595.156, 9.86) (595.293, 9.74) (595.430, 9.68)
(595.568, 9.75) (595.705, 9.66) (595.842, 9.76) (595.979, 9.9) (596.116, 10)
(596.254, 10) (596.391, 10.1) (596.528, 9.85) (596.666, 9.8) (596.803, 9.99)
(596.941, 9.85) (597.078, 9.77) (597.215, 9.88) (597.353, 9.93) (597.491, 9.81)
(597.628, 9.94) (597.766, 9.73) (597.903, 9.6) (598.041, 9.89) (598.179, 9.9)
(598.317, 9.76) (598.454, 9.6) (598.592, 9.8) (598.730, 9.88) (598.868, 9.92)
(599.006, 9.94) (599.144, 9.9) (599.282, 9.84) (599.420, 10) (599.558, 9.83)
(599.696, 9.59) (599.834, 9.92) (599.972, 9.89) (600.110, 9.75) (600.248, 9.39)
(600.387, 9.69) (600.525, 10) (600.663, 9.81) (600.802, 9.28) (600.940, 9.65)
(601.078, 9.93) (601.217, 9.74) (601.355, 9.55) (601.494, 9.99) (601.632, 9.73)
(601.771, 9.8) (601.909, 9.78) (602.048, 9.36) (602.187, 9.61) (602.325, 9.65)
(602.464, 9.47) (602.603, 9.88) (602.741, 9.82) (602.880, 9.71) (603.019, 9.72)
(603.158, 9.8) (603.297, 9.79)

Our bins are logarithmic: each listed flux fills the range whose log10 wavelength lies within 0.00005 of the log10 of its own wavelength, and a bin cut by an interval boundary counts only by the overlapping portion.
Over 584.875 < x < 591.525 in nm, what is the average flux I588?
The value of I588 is 9.81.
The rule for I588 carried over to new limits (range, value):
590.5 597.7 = 9.91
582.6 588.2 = 10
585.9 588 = 9.98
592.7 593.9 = 9.9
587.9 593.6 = 9.79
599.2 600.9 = 9.75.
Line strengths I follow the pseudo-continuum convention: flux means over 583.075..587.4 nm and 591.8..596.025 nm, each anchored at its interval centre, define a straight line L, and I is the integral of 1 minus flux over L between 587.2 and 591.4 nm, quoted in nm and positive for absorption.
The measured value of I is 0.08 nm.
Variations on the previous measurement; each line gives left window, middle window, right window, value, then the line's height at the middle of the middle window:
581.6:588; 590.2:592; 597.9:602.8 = -0.020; 9.93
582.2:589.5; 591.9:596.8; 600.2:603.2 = -0.035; 9.81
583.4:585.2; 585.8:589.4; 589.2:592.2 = 0.059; 9.97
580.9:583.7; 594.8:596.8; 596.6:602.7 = 0.003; 9.86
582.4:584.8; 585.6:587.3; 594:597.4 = 0.033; 10.1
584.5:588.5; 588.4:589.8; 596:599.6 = 0.109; 9.96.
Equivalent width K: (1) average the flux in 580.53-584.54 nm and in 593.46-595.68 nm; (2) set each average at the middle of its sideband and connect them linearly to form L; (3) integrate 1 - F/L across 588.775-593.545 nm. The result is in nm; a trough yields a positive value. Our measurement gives 0.09 nm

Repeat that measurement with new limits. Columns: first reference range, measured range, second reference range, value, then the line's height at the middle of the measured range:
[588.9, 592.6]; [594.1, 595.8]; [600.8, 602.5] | -0.02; 9.7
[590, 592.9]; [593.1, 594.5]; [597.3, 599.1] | 0.00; 9.94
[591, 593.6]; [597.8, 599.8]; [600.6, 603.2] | -0.01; 9.78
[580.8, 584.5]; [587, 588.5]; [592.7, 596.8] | -0.01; 10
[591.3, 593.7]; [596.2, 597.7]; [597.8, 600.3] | -0.01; 9.85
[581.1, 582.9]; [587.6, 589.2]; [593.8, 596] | 0.06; 10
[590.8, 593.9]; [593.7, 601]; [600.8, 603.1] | 0.01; 9.83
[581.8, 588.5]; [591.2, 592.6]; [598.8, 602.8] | -0.01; 9.93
